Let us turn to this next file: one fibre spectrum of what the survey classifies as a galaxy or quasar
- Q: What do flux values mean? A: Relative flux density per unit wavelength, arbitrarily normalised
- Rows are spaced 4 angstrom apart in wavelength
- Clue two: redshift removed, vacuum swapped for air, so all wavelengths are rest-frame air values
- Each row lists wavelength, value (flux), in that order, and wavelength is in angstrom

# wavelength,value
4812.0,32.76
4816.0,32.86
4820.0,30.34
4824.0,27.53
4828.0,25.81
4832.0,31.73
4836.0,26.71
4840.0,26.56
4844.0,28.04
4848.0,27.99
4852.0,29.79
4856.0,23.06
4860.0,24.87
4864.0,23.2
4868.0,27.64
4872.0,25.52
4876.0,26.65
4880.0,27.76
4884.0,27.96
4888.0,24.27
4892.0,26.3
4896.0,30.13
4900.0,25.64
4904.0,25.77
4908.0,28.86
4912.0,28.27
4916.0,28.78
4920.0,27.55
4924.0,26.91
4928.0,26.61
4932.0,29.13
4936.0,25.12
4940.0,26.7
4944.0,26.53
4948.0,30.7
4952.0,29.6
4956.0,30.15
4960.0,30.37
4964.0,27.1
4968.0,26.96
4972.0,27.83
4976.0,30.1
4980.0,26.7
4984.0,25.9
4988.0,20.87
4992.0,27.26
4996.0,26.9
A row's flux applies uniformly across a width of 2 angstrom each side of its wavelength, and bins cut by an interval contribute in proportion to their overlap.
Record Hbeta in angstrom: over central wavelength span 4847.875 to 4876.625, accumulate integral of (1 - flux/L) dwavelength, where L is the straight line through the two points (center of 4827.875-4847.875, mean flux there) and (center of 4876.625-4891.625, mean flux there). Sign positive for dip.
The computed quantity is 1.40 angstrom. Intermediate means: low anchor 28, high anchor 26.6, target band 25.9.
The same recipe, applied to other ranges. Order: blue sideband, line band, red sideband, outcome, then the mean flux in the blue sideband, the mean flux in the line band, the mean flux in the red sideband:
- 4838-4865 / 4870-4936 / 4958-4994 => -1.4 angstrom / 26.3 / 27.2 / 27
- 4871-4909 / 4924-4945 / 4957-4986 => 0.5 angstrom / 26.9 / 26.8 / 27.9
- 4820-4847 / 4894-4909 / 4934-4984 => 0.3 angstrom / 27.9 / 27.5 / 28.1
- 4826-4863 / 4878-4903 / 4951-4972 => 0.7 angstrom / 27.1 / 27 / 28.7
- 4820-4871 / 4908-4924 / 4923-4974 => -0.3 angstrom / 27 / 28.1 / 28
